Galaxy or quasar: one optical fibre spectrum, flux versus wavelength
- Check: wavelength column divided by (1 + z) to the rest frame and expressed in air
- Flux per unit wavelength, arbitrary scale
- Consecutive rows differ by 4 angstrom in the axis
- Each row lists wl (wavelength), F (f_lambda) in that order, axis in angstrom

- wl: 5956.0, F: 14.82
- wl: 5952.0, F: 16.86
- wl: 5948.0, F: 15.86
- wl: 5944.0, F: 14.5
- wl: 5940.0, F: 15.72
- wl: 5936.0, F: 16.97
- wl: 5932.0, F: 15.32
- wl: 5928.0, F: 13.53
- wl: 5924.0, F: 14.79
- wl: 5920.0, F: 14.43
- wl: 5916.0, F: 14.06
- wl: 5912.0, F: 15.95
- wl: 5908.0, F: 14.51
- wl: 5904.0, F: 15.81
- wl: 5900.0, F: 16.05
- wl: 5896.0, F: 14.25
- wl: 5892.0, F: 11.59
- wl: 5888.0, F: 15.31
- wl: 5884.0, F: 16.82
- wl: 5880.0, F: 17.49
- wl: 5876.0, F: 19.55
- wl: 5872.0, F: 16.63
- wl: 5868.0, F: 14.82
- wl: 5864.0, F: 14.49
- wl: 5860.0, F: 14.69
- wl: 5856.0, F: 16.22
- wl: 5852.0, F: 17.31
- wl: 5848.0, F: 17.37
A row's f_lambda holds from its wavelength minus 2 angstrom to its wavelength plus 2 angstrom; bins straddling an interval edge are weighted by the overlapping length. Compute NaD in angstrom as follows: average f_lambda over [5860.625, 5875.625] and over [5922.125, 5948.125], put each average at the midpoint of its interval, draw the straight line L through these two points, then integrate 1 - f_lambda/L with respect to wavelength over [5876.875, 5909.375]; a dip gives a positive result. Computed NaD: 0.3 angstrom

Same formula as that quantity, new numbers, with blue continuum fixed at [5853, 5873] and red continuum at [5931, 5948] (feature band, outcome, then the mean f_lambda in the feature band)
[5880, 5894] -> 0.45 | 15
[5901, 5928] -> 1.25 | 14.9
